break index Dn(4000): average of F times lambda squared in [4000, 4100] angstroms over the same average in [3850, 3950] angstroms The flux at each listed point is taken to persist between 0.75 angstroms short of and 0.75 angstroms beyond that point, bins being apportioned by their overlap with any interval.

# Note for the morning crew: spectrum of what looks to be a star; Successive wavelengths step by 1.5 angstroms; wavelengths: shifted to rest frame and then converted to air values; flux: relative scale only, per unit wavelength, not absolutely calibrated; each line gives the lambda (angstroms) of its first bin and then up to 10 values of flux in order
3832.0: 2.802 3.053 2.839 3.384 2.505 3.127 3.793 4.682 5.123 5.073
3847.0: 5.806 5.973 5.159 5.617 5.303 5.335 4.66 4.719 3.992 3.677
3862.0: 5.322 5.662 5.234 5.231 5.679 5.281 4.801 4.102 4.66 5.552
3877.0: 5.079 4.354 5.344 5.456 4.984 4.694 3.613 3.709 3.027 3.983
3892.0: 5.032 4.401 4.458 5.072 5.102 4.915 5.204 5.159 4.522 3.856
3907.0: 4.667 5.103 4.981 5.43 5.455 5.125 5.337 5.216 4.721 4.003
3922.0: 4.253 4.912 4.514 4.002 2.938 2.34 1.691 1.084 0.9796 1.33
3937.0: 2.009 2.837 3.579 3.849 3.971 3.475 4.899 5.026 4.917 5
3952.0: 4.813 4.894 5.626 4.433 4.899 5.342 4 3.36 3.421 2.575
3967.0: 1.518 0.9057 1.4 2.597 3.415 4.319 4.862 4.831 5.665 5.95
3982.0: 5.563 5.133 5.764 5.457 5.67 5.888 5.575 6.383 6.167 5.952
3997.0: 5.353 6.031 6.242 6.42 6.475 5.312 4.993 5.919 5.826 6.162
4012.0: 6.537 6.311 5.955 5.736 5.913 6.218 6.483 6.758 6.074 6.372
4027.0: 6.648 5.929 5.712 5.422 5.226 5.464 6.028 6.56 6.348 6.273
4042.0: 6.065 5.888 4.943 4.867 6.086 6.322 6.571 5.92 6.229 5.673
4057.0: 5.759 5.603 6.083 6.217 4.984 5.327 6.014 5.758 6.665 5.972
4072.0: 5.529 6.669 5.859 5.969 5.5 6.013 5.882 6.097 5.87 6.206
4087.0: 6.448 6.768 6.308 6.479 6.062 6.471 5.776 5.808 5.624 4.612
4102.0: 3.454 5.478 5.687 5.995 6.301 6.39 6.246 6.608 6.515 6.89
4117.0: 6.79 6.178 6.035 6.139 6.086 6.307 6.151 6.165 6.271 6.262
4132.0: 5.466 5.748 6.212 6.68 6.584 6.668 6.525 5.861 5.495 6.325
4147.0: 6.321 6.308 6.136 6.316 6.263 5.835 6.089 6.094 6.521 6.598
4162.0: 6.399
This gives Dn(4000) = 1.47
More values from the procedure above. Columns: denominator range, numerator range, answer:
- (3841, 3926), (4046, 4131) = 1.37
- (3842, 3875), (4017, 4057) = 1.30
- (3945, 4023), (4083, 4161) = 1.29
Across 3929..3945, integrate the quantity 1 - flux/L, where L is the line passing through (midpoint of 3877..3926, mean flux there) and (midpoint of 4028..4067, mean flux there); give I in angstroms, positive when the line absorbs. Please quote 8.1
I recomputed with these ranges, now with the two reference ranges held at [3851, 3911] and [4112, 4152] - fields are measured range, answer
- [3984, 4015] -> -2.5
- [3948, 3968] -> 4.0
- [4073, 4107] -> 0.8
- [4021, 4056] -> -1.7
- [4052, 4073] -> 0.0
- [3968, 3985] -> 3.7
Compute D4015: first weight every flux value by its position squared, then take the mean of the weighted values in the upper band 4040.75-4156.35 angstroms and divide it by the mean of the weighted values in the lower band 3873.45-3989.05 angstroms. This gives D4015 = 1.55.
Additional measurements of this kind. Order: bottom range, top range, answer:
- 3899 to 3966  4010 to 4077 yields 1.54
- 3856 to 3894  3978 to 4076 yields 1.36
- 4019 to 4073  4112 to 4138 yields 1.10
